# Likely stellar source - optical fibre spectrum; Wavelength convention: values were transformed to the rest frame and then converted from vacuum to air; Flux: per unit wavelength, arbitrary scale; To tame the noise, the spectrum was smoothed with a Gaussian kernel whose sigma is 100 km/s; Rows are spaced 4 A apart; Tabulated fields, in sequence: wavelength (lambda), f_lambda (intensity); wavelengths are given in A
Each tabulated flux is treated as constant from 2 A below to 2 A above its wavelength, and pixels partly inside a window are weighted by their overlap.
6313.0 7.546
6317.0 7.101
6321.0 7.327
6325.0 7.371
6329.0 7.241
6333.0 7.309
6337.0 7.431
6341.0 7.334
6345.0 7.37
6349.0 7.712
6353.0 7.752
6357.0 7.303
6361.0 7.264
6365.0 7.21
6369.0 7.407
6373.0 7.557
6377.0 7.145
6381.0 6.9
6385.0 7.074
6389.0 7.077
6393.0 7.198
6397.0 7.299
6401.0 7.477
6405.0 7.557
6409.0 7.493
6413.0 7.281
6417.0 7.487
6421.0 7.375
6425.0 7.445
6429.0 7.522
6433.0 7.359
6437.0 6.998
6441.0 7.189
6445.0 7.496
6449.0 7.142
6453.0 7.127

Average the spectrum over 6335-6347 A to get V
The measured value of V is 7.38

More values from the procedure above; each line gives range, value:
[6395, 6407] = 7.44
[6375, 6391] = 7.05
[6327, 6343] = 7.33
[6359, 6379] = 7.32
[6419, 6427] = 7.41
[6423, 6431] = 7.48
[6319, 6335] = 7.31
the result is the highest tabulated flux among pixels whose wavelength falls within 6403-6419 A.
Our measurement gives 7.557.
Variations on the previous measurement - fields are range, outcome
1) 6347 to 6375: 7.752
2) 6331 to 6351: 7.712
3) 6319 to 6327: 7.371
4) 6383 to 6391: 7.077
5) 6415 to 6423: 7.487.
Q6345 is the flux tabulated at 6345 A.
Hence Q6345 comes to 7.37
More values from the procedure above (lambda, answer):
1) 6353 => 7.752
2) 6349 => 7.712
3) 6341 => 7.334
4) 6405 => 7.557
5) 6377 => 7.145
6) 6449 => 7.142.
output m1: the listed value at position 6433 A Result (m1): 7.359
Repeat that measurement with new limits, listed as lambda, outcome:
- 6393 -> 7.198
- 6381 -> 6.9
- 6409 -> 7.493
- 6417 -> 7.487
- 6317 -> 7.101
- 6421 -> 7.375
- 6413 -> 7.281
